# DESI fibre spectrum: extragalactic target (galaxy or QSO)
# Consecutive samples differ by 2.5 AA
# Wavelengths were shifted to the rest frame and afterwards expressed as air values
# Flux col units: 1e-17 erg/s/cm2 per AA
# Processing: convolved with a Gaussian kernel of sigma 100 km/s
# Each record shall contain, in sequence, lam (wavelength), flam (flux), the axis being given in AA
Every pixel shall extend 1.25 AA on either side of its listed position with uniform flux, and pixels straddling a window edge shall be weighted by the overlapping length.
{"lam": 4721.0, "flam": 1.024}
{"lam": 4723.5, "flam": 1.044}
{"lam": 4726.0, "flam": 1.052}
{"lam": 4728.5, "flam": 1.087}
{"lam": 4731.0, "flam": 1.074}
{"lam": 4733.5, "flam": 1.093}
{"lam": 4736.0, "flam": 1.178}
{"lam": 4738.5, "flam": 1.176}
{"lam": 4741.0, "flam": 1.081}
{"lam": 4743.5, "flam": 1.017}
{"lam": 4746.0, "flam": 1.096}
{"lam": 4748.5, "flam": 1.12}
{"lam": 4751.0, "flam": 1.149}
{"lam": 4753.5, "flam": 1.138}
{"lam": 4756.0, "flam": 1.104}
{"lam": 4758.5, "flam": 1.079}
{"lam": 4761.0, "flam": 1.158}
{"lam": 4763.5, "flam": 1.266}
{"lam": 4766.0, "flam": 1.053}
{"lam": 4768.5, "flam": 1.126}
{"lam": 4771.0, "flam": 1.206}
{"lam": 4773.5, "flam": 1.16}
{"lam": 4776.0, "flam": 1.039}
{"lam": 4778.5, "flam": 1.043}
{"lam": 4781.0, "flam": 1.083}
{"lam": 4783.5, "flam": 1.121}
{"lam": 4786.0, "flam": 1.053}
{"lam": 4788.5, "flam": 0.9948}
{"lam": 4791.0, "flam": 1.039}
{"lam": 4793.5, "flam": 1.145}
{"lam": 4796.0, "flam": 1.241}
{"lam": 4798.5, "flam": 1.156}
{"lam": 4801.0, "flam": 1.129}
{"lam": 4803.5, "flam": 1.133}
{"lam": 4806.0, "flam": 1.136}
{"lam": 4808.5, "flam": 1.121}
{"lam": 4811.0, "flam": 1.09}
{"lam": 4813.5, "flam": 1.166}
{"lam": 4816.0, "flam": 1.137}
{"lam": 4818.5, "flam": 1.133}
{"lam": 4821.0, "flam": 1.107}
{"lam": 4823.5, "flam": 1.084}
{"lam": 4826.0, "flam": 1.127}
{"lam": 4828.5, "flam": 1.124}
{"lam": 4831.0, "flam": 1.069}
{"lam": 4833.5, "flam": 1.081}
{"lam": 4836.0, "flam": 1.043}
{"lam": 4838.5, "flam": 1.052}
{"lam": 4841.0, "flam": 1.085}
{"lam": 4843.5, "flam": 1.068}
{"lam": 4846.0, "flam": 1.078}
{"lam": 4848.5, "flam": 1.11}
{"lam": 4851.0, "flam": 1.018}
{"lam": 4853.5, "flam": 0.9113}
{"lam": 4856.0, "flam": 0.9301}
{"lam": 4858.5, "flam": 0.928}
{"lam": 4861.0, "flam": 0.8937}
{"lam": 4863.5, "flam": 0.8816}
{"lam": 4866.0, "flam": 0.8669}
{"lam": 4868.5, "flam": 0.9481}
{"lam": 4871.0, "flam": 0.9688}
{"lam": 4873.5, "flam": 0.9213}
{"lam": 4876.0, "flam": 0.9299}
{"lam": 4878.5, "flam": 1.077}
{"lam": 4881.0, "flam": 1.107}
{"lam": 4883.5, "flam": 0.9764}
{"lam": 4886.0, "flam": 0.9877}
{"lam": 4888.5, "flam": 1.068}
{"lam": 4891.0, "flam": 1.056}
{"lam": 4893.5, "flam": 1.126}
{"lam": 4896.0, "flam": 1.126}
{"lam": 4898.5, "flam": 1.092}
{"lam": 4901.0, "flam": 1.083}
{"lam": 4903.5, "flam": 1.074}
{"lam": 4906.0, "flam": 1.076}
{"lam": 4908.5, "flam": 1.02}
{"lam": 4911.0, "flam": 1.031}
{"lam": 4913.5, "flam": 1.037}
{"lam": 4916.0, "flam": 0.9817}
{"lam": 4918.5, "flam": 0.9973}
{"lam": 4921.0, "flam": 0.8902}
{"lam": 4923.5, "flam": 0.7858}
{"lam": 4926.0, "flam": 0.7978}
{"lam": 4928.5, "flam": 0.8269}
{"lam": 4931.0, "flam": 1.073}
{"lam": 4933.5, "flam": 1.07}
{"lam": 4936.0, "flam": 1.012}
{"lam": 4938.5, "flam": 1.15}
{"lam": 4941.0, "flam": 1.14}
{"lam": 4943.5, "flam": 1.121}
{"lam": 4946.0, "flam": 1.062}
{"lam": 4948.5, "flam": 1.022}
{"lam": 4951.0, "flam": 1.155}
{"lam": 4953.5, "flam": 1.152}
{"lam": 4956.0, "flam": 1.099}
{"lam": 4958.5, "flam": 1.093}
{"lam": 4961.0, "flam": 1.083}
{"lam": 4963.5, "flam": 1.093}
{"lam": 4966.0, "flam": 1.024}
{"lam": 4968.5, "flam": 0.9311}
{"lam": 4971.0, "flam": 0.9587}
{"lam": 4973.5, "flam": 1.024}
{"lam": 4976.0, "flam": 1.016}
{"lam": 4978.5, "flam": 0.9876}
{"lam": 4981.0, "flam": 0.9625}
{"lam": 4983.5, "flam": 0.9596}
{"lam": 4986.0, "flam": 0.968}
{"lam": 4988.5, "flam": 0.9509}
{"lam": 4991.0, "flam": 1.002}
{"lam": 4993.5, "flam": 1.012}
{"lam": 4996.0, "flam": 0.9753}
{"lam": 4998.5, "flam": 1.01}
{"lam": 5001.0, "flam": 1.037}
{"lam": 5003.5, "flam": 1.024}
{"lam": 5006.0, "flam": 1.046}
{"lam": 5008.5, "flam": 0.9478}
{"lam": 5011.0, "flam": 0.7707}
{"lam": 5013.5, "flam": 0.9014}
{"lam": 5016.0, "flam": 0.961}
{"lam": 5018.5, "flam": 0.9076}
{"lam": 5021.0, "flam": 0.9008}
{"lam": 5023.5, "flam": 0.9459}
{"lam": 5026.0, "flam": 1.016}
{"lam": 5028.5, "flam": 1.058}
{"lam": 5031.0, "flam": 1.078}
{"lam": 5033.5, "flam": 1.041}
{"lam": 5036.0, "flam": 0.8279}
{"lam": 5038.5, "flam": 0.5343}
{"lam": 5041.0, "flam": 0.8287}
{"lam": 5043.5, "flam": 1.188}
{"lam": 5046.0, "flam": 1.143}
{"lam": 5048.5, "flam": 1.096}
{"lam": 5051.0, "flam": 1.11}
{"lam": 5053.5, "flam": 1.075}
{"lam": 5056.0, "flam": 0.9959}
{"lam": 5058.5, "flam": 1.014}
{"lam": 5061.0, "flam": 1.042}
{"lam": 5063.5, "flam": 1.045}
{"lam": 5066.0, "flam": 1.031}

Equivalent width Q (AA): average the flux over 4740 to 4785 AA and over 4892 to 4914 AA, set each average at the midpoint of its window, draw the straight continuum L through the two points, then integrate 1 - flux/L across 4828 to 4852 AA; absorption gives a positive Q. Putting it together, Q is 0.4 AA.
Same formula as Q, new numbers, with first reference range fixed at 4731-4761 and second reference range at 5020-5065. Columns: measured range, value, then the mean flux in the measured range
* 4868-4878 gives 1.0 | 0.952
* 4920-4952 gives 0.9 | 1.01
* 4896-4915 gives -0.2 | 1.06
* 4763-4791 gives 0.1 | 1.1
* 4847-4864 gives 1.8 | 0.958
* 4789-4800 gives -0.4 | 1.13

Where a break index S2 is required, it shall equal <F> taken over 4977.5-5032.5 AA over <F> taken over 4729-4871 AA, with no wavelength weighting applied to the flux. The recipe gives 0.90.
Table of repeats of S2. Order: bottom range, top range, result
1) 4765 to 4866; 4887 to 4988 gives 0.96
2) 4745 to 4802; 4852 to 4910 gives 0.90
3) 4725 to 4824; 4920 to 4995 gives 0.91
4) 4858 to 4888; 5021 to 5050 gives 1.02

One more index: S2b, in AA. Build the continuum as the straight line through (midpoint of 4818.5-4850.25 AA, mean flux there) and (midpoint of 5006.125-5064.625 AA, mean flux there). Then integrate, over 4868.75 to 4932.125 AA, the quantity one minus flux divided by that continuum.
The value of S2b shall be 2.8 AA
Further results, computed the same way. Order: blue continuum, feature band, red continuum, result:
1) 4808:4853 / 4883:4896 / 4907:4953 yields -0.1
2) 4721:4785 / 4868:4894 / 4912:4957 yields 0.8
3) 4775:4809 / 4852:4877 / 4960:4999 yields 3.4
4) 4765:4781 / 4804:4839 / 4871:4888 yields -1.7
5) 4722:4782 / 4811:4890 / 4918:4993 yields 2.5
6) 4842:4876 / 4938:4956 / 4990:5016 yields -2.7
